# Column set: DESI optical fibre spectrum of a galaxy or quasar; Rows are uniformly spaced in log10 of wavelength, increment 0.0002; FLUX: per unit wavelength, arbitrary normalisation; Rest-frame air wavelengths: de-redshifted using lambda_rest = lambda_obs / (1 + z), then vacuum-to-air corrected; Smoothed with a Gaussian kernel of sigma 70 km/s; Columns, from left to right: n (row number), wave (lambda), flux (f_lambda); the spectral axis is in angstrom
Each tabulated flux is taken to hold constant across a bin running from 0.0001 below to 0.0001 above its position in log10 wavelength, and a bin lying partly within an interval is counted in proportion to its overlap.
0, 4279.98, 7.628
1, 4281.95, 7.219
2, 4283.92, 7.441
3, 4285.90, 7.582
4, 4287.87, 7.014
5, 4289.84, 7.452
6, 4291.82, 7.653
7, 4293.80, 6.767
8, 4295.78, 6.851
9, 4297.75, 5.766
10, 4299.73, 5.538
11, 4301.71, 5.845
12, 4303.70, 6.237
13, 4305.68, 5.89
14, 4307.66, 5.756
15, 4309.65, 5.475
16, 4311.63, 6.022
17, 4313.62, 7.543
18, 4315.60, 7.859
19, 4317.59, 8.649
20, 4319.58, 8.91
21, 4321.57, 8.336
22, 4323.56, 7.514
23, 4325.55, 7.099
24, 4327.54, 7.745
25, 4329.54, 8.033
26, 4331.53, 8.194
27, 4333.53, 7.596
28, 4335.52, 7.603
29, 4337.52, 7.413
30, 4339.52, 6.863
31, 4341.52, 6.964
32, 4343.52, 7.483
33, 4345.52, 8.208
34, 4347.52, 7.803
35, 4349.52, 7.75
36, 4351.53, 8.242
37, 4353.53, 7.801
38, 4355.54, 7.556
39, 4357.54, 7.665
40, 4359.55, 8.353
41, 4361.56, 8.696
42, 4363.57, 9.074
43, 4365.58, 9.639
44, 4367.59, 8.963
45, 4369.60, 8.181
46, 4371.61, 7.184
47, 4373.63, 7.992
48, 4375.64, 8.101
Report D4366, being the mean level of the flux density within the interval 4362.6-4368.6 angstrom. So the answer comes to 9.23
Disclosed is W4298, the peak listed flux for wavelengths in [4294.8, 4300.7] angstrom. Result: 6.851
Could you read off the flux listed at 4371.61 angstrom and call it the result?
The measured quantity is 7.184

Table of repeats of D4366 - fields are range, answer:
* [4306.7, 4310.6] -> 5.61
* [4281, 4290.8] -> 7.35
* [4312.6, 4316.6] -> 7.69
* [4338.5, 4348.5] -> 7.46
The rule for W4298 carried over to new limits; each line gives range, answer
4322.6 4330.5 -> 8.033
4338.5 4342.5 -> 6.964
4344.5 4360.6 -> 8.353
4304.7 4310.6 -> 5.89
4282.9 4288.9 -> 7.582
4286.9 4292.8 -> 7.653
